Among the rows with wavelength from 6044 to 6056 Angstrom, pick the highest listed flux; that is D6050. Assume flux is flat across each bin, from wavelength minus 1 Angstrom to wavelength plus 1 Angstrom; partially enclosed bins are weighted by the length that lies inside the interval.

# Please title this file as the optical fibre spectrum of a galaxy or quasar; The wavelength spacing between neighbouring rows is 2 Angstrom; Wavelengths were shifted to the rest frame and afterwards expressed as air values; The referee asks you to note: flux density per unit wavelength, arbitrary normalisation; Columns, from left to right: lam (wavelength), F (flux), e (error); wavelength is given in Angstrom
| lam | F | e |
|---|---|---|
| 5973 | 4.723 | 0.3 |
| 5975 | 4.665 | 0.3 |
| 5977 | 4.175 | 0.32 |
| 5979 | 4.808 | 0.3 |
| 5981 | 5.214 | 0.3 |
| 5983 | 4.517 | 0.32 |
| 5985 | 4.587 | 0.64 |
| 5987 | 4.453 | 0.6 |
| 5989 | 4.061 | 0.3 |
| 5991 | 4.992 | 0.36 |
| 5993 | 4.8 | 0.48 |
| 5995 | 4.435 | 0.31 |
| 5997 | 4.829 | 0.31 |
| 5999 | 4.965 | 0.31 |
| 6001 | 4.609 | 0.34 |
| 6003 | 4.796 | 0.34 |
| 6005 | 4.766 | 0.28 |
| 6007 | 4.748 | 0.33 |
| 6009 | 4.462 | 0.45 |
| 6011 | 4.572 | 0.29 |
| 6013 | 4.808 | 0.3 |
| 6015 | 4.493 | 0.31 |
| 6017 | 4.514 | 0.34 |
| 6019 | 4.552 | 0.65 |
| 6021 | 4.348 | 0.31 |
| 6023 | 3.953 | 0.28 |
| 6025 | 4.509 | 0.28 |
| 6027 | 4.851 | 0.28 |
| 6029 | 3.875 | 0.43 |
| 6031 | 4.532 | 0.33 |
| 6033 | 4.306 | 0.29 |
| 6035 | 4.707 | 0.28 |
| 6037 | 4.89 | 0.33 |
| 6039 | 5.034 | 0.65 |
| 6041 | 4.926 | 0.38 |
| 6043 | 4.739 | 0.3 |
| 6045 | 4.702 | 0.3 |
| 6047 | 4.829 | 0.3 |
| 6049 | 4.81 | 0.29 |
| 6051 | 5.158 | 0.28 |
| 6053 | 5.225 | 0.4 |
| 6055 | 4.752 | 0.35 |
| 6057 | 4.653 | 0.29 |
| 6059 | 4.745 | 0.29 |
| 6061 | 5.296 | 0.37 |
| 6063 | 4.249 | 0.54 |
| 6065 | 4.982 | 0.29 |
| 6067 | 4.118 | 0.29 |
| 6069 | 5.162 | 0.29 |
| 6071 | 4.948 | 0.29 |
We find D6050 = 5.225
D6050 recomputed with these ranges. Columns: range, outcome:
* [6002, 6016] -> 4.808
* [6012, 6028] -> 4.851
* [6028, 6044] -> 5.034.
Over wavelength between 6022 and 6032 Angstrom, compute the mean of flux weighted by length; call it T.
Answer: 4.34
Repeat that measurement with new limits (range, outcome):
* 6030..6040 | 4.69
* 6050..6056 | 5.05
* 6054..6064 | 4.74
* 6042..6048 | 4.76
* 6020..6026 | 4.27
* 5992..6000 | 4.76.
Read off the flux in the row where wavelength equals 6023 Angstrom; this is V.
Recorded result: 3.953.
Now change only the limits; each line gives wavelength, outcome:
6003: 4.796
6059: 4.745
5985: 4.587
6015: 4.493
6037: 4.89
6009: 4.462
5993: 4.8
